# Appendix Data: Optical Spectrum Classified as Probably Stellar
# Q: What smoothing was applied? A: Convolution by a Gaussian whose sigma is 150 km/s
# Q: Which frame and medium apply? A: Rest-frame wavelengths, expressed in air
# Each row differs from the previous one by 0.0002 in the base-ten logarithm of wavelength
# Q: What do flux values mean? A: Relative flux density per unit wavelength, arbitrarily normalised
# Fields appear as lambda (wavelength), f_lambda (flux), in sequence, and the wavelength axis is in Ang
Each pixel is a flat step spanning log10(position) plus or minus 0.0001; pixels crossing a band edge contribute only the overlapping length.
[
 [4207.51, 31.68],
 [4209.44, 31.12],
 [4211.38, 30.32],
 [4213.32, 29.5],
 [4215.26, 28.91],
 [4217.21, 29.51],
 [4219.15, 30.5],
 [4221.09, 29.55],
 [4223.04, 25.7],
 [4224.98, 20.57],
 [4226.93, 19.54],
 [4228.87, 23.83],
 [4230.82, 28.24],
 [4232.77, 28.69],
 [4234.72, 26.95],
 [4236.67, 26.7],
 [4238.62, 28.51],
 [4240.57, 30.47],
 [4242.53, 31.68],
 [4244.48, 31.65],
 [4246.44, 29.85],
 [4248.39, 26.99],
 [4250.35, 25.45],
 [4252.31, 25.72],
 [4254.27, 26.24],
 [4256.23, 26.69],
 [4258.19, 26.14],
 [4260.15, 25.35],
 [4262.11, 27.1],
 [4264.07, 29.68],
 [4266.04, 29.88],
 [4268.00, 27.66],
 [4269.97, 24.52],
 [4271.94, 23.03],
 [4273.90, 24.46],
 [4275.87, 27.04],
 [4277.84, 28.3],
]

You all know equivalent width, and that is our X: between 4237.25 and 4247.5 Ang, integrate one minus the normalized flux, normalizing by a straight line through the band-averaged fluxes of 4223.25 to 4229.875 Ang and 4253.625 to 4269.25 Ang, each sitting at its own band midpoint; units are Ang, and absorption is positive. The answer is -2.5 Ang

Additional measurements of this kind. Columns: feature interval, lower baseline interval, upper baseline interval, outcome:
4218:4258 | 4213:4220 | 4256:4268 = 2.0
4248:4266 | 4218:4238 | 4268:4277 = -0.9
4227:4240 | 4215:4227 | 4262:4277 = 0.0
